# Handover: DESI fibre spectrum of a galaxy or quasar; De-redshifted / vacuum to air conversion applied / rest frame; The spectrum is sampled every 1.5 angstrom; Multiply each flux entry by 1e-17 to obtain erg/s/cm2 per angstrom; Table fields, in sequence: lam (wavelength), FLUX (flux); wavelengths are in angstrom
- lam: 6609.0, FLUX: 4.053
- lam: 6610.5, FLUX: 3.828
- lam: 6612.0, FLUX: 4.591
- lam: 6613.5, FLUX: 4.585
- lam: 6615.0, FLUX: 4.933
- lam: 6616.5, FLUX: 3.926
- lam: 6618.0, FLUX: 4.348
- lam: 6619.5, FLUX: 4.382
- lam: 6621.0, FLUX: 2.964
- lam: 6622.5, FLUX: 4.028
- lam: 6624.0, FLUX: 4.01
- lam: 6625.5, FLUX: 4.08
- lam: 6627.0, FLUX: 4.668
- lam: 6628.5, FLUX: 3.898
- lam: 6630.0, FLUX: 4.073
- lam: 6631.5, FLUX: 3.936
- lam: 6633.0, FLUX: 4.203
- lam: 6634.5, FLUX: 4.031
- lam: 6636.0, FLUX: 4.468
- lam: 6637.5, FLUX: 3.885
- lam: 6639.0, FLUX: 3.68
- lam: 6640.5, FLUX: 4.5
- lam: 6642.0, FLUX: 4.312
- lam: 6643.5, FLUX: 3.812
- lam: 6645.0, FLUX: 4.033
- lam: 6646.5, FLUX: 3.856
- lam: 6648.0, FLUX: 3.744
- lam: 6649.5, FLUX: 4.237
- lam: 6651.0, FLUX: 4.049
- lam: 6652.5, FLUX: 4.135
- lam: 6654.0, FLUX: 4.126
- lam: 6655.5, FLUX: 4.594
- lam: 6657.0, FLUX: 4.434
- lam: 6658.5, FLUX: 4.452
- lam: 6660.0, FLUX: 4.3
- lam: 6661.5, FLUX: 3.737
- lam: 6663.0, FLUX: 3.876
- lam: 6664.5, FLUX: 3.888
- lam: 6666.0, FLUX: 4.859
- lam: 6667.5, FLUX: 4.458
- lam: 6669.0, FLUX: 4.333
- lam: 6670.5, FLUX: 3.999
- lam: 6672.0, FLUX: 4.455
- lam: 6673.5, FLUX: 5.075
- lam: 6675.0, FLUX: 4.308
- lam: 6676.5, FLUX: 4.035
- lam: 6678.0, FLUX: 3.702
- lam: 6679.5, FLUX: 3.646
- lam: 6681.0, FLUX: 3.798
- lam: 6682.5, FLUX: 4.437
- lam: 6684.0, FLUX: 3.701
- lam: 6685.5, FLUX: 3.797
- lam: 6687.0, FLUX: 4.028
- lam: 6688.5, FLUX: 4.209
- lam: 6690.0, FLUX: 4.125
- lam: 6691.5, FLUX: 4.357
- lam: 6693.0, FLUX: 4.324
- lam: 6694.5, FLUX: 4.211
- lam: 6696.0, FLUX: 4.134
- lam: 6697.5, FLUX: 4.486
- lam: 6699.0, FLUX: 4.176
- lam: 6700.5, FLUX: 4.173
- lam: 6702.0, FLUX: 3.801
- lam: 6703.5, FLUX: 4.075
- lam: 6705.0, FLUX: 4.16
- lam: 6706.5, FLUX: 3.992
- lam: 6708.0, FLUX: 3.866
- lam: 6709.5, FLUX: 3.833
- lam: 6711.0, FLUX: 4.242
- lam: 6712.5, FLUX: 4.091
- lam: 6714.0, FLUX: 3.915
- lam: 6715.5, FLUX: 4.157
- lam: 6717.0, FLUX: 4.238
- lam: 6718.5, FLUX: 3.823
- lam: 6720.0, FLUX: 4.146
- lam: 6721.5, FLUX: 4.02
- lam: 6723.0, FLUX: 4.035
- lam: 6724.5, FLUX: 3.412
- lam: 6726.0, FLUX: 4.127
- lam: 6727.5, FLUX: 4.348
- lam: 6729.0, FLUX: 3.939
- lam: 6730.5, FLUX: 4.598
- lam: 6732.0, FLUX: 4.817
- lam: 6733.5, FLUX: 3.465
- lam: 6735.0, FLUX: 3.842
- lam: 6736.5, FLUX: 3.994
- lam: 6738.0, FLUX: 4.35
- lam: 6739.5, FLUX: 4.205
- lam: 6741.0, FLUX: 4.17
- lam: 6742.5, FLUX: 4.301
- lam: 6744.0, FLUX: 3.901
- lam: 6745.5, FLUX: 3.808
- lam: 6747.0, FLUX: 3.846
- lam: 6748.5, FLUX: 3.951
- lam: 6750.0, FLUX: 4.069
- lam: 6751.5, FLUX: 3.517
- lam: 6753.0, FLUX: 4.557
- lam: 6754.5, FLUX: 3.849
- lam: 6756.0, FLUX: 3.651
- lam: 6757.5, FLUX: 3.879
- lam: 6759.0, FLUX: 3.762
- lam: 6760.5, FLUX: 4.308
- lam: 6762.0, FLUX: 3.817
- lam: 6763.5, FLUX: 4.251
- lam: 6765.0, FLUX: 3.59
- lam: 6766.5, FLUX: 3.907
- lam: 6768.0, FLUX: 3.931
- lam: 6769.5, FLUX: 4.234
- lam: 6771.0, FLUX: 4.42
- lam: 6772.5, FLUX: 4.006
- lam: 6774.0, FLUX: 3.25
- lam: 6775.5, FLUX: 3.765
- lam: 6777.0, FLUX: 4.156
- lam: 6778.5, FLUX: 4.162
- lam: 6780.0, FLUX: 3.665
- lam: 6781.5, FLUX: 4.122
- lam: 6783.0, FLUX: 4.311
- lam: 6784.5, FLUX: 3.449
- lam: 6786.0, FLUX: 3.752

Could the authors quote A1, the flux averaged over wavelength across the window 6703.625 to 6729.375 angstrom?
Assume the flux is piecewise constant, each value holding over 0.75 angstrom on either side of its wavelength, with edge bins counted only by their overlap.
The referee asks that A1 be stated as 4.02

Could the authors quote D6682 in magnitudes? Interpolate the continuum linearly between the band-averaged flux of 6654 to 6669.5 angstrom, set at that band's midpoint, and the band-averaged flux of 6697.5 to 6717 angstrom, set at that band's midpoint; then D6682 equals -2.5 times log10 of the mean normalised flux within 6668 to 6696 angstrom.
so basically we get 0.01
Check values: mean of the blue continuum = 4.28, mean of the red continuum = 4.06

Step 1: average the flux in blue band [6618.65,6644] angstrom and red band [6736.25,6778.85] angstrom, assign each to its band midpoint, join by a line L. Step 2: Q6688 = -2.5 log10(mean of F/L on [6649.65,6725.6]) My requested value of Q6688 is -0.03 mag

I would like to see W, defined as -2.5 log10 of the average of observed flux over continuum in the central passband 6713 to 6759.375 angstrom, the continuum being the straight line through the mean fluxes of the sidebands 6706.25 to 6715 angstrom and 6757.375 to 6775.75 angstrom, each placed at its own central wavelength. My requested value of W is -0.02 mag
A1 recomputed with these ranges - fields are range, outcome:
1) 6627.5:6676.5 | 4.18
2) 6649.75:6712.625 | 4.16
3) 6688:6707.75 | 4.16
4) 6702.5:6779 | 4.01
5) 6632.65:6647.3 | 4.07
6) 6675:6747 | 4.06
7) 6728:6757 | 4.04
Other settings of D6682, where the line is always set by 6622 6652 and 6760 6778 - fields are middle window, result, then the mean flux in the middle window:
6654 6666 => -0.043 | 4.22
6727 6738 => -0.041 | 4.15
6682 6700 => -0.035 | 4.16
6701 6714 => 0.003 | 4.01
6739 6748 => -0.012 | 4.03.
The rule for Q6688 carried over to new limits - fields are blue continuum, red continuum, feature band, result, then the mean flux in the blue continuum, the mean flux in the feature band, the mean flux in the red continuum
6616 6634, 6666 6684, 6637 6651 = 0.03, 4.04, 4.01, 4.21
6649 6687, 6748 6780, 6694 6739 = -0.01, 4.17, 4.08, 3.95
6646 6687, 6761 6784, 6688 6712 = -0.01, 4.15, 4.13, 3.97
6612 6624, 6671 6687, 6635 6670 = -0.01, 4.18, 4.16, 4.09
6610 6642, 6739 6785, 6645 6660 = -0.02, 4.15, 4.18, 3.96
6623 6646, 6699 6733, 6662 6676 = -0.06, 4.1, 4.34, 4.08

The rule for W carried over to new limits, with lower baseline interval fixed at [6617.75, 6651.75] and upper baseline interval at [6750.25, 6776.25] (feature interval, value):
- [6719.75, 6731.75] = -0.04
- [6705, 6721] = -0.02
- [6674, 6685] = 0.01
